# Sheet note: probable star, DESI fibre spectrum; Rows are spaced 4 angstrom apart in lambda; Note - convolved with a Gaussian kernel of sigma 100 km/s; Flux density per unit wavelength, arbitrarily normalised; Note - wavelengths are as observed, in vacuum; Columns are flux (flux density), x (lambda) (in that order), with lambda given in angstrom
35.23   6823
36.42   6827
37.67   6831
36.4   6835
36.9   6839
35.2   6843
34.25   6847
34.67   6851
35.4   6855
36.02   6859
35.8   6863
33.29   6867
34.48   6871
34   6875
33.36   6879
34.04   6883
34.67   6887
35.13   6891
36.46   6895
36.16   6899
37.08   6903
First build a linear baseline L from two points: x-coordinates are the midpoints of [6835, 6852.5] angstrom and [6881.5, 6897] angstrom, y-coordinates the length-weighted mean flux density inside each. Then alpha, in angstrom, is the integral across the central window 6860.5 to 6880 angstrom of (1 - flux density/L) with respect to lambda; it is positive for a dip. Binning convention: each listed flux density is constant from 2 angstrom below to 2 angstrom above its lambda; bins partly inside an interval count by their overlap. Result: 0.5 angstrom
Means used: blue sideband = 35.4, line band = 34.3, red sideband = 35.1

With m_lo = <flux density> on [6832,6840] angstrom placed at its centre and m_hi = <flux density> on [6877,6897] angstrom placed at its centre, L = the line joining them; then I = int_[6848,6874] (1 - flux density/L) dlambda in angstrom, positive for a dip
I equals 0.6 angstrom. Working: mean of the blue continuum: 36.7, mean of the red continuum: 34.7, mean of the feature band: 34.9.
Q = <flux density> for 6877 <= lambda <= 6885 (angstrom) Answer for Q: 33.7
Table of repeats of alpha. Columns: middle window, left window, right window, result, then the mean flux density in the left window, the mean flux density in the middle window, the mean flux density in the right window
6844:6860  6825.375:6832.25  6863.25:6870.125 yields 0.1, 37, 35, 34.1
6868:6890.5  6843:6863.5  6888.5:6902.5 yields 1.0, 35.2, 34.1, 36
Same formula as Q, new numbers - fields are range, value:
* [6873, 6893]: 34.2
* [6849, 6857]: 35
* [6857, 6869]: 35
